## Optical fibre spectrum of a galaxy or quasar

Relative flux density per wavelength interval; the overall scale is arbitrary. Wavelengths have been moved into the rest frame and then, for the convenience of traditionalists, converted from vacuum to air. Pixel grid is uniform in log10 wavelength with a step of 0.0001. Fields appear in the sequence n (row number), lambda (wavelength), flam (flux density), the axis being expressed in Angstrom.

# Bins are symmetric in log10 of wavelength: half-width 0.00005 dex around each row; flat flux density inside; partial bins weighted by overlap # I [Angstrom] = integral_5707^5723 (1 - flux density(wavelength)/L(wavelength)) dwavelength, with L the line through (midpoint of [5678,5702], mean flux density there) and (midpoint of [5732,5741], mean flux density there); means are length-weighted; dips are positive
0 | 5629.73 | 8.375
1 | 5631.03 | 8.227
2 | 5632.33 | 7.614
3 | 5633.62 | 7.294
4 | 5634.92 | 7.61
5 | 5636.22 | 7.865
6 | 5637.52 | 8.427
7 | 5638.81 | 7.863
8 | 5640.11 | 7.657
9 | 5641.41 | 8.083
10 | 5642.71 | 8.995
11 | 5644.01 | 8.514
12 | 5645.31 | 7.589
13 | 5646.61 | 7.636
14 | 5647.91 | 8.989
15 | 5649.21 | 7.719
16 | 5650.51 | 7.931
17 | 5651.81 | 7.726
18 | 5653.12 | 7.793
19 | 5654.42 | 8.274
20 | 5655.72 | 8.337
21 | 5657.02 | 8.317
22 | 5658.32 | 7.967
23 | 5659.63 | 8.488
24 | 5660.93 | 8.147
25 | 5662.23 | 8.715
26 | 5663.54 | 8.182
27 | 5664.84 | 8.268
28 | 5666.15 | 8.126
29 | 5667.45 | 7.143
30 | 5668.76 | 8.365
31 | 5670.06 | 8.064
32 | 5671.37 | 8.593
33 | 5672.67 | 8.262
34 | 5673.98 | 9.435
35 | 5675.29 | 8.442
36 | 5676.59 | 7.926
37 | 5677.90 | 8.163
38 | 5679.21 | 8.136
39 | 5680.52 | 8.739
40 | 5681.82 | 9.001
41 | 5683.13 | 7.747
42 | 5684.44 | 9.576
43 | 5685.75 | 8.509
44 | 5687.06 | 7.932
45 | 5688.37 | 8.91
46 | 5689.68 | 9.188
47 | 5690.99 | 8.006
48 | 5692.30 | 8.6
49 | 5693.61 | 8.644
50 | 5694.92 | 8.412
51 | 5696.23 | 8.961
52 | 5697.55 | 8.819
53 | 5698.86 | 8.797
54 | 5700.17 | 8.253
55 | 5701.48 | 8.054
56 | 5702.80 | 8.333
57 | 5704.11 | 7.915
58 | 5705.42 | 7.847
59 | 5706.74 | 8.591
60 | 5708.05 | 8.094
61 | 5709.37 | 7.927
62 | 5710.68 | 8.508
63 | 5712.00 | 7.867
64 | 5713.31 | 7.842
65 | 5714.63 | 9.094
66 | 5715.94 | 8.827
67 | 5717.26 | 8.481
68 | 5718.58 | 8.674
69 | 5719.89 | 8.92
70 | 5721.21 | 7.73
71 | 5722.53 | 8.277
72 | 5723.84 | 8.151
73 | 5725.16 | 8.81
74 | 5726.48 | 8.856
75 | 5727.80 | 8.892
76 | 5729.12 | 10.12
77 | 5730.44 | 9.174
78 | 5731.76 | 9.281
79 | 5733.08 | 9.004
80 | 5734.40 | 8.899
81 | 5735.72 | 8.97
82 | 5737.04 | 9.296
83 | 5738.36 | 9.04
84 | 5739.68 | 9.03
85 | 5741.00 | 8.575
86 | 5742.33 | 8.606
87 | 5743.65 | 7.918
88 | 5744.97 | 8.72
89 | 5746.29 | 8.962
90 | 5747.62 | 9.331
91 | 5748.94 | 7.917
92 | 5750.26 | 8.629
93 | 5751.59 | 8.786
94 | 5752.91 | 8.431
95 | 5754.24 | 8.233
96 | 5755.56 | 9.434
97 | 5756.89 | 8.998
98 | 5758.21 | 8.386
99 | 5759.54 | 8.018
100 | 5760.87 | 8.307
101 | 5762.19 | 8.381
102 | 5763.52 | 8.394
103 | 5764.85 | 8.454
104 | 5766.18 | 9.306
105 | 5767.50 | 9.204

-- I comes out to 0.8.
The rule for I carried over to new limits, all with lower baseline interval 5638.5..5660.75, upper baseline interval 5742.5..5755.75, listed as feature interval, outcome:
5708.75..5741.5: -0.9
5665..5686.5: -0.4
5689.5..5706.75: -0.2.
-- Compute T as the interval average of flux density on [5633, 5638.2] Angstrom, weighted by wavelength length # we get 7.8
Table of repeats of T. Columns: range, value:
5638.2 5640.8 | 7.76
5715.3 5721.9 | 8.52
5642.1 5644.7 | 8.73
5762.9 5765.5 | 8.42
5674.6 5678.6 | 8.18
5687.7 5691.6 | 8.71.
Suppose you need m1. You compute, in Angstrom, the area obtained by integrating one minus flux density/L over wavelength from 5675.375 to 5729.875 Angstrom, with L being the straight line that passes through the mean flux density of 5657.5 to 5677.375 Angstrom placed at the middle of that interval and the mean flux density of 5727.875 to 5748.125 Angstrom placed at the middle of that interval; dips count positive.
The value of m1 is 0.9 Angstrom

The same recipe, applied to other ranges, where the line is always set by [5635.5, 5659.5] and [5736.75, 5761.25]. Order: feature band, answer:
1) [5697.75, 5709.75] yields 0.25 Angstrom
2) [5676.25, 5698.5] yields -0.64 Angstrom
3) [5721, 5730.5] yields -0.27 Angstrom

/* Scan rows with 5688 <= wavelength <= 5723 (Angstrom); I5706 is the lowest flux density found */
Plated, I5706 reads 7.73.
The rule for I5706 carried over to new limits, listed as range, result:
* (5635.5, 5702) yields 7.143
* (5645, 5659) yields 7.589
